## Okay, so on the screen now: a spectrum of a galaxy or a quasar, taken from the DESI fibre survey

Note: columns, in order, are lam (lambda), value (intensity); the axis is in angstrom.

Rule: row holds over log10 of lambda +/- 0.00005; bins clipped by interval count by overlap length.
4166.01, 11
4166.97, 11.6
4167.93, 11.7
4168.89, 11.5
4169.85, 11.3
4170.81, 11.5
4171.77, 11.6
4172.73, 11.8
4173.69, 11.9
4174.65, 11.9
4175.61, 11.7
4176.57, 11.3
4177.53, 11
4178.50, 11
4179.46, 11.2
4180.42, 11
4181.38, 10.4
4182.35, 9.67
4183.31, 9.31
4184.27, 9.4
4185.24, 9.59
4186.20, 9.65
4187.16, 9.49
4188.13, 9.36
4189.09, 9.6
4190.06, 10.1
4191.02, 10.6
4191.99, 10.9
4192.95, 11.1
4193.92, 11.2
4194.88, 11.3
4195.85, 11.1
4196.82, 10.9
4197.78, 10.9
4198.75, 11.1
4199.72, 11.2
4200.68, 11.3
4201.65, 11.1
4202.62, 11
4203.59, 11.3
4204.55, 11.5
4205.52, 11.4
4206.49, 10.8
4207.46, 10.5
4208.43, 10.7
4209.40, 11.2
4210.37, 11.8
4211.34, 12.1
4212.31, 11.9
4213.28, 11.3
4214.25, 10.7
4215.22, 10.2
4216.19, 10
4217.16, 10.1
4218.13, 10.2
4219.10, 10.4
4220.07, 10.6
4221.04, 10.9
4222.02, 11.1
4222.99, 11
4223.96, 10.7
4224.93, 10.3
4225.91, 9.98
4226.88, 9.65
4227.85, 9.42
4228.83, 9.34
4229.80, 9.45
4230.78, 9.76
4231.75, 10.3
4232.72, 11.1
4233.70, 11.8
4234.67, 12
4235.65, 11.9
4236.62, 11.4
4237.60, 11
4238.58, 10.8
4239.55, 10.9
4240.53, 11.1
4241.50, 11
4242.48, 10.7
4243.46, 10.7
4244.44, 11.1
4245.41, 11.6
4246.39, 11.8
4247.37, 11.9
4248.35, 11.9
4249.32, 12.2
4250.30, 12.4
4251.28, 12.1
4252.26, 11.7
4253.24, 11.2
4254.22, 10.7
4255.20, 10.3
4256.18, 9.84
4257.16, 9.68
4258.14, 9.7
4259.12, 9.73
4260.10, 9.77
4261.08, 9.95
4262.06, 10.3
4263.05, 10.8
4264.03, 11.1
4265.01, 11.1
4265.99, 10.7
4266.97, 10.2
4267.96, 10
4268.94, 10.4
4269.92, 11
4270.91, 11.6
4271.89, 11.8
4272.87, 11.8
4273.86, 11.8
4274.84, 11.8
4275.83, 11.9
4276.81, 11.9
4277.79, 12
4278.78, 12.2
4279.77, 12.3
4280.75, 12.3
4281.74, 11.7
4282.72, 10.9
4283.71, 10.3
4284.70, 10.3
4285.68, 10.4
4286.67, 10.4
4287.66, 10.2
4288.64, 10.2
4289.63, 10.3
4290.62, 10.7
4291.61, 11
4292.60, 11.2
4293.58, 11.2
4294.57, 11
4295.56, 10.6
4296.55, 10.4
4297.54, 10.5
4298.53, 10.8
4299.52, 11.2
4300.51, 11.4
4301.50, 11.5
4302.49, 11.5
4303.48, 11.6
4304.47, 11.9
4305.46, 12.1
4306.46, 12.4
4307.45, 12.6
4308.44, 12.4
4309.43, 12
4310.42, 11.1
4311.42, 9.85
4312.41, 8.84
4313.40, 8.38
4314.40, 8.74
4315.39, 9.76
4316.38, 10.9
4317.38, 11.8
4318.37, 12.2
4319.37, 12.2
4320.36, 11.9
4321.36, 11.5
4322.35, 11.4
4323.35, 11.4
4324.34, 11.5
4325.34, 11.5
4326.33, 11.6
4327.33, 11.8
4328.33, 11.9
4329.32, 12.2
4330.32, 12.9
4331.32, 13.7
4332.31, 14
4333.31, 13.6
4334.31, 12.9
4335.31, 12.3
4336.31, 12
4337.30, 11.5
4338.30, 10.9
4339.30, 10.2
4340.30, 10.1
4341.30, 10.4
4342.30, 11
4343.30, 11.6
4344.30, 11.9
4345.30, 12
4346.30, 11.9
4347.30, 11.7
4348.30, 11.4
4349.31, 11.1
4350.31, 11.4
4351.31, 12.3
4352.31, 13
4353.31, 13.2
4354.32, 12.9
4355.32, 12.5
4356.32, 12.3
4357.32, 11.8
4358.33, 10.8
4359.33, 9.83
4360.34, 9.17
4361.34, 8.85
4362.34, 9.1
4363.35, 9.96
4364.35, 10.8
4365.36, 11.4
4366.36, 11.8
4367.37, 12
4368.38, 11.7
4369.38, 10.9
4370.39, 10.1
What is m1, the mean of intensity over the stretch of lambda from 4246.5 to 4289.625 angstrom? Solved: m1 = 11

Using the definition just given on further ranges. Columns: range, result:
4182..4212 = 10.7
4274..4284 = 11.8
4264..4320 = 11.1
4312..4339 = 11.6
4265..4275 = 11.1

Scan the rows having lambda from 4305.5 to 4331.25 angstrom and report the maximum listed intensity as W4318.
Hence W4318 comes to 12.9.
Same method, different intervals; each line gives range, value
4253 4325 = 12.6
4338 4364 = 13.2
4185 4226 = 12.1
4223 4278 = 12.4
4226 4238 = 12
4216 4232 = 11.1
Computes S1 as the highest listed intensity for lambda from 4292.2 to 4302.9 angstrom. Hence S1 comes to 11.5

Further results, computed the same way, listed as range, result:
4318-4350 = 14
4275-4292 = 12.3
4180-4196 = 11.3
